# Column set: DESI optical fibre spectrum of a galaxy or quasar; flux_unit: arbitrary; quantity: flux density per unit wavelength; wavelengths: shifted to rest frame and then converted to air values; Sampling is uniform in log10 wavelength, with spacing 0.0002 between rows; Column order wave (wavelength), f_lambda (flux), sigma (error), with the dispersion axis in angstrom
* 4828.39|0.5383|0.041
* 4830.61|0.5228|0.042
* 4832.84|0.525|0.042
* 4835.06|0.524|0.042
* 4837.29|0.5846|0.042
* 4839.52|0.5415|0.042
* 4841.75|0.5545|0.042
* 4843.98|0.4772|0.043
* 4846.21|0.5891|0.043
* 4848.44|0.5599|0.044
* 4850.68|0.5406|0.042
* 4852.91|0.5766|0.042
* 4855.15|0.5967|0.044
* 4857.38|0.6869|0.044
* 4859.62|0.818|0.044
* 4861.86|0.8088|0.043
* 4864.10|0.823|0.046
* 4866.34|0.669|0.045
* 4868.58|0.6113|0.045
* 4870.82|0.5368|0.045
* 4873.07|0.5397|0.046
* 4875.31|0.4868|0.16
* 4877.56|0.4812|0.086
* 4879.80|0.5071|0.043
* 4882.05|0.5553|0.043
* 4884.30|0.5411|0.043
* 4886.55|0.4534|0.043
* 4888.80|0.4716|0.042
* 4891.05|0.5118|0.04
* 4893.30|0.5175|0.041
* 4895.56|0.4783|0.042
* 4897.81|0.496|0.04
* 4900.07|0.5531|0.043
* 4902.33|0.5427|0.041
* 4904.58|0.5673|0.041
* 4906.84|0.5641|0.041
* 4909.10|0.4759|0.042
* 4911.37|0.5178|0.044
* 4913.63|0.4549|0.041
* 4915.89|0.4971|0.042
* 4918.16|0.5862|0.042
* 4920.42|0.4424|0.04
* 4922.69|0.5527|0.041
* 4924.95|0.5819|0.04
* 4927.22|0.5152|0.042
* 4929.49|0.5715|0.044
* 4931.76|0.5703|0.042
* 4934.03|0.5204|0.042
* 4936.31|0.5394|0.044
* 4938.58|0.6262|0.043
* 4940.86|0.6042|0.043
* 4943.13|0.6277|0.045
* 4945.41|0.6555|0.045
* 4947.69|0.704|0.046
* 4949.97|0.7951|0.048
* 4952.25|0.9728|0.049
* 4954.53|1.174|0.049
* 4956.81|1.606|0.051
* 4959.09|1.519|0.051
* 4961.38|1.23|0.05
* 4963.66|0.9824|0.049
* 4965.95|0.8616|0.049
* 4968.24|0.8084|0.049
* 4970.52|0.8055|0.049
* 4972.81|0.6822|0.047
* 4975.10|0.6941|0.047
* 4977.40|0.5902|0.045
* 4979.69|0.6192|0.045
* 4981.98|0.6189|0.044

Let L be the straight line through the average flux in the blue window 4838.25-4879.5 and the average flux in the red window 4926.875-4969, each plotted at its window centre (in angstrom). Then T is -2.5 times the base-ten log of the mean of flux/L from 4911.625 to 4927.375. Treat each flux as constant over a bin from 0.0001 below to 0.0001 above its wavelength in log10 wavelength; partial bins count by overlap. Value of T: 0.42 mag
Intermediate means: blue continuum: 0.603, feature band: 0.519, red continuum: 0.843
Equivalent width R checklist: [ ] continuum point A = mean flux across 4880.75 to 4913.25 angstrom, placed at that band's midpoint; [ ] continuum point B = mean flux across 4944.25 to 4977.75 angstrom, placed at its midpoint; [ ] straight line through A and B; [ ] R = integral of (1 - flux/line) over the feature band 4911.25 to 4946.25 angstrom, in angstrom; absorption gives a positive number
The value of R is 8.4 angstrom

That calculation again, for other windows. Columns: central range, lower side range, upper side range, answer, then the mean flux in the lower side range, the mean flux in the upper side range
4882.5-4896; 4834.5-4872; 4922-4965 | 3.8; 0.619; 0.811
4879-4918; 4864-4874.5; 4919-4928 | 3.6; 0.613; 0.526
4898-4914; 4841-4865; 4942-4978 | 5.2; 0.639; 0.924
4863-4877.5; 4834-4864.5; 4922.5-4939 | 0.0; 0.616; 0.557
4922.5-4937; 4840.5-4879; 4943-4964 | 6.0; 0.608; 1.05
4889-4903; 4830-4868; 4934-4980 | 4.0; 0.613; 0.851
